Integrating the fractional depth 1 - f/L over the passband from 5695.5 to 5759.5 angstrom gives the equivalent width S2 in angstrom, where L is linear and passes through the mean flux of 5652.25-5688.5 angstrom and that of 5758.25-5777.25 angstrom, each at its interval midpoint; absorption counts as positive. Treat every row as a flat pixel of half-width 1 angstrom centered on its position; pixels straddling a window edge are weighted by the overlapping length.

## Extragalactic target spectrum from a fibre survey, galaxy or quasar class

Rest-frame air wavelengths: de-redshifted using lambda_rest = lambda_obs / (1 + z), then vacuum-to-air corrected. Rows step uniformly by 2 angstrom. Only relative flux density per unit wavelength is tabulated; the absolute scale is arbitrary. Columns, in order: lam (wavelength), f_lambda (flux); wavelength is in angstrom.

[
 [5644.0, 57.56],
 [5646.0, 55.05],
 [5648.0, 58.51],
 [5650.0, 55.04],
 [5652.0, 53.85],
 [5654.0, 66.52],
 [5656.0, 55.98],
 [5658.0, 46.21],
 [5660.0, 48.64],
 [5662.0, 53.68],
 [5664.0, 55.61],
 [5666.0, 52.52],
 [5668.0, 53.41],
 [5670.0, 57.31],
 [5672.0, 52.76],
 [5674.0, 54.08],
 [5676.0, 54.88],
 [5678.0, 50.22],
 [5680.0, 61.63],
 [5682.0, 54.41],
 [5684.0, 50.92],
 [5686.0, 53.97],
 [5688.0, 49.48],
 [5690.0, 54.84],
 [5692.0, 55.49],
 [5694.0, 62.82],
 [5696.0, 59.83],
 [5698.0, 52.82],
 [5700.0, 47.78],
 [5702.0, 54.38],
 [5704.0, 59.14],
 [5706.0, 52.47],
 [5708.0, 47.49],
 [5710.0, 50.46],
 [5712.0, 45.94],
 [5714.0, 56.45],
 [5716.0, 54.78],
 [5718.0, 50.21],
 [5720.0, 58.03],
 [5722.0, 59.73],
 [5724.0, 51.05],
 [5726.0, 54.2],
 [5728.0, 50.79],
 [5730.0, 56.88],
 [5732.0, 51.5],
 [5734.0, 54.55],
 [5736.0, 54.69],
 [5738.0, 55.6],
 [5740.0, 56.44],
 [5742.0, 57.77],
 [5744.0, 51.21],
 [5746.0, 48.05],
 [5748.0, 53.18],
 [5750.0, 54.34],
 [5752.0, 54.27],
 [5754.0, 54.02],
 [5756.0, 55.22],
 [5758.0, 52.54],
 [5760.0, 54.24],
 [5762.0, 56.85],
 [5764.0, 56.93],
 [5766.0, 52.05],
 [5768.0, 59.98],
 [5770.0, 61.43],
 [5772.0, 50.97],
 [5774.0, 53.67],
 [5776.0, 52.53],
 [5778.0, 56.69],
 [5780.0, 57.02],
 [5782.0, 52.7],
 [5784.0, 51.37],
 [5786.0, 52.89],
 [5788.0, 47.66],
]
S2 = 1.4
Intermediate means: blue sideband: 54.1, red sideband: 55.3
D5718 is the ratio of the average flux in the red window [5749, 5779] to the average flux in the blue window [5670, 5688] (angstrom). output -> 1.02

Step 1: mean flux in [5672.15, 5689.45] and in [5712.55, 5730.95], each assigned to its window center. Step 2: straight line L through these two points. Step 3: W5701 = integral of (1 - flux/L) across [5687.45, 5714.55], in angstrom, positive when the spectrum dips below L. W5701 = 0.3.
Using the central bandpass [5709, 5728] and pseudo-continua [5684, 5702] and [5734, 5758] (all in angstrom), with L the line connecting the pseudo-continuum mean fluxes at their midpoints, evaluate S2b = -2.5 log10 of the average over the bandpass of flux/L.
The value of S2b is 0.02 mag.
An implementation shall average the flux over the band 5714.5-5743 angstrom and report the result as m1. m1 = 54.8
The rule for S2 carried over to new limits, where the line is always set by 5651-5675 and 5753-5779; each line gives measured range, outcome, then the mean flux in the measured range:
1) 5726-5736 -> 0.22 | 53.6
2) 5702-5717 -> 0.58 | 52.5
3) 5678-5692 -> 0.10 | 54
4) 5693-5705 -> -0.35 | 56.1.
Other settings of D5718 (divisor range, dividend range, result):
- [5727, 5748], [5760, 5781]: 1.04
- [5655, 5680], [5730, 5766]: 1.02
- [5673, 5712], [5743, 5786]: 1.01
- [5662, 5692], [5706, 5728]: 0.98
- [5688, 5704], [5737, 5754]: 0.97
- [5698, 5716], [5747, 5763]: 1.05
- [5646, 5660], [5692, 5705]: 1.01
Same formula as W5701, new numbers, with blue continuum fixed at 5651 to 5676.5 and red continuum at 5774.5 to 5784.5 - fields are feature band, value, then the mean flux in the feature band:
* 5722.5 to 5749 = 0.27 angstrom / 53.6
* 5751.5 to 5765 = -0.17 angstrom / 54.9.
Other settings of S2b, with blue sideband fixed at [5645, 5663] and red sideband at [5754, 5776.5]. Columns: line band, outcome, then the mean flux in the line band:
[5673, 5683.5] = 0.00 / 54.8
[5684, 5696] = -0.01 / 55.3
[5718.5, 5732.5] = 0.01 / 54.6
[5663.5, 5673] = 0.01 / 54.3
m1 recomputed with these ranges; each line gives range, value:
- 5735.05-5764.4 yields 54.3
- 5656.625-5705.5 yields 54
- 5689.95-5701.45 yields 55.6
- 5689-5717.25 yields 53.9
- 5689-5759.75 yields 54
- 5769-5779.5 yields 55.2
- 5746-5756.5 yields 53.6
